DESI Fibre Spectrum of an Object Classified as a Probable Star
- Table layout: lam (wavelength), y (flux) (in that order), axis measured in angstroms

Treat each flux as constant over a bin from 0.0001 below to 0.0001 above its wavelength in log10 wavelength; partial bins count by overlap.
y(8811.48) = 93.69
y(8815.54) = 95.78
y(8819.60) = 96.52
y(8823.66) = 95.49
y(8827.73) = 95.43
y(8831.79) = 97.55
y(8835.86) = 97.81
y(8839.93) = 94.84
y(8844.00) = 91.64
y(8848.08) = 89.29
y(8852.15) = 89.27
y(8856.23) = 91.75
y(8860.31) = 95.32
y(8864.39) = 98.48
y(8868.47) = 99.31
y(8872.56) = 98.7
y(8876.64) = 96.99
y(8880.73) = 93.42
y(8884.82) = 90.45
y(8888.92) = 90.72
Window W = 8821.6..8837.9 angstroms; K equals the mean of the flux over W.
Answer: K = 96.6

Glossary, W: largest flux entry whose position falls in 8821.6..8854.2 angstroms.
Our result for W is 97.81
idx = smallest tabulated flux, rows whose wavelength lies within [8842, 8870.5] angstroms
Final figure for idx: 89.27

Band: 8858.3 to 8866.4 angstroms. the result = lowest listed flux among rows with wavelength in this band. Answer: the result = 95.32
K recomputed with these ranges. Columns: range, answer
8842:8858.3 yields 90.5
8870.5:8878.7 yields 97.8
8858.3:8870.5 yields 97.7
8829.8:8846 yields 95.5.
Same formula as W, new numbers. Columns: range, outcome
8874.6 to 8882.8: 96.99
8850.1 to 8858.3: 91.75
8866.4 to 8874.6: 99.31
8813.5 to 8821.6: 96.52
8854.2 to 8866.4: 98.48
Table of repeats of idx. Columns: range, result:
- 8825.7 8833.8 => 95.43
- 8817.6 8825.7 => 95.49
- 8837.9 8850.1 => 89.29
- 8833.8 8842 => 94.84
